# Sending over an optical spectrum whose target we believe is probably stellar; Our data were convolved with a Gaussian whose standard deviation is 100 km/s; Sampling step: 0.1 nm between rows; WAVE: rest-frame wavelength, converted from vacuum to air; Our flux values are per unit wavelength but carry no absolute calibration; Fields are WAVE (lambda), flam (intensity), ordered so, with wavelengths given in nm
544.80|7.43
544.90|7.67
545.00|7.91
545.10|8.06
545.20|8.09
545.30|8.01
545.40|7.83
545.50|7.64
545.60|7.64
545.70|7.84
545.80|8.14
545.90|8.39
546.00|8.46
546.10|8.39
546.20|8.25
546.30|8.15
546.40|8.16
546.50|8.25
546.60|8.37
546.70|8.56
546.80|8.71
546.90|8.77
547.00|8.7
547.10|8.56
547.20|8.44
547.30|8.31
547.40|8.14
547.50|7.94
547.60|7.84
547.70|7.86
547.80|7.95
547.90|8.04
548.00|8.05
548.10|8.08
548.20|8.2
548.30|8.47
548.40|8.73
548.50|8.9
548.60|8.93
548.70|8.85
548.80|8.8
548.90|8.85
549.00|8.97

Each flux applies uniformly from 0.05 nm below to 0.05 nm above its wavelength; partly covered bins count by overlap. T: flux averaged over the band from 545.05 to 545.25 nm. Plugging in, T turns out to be 8.08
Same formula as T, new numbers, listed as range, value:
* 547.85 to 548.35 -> 8.17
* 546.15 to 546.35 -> 8.2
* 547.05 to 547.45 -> 8.36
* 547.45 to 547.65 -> 7.89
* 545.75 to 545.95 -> 8.26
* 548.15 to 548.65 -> 8.65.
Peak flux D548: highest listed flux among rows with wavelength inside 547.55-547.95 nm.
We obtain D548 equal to 8.04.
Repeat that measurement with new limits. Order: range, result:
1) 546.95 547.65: 8.7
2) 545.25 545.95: 8.39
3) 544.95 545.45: 8.09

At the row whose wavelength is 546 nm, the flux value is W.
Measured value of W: 8.46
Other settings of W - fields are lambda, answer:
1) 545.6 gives 7.64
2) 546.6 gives 8.37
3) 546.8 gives 8.71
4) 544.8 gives 7.43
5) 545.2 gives 8.09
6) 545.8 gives 8.14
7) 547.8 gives 7.95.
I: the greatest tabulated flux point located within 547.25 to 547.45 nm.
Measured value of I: 8.31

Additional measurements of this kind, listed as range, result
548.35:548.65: 8.93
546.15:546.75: 8.56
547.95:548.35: 8.47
